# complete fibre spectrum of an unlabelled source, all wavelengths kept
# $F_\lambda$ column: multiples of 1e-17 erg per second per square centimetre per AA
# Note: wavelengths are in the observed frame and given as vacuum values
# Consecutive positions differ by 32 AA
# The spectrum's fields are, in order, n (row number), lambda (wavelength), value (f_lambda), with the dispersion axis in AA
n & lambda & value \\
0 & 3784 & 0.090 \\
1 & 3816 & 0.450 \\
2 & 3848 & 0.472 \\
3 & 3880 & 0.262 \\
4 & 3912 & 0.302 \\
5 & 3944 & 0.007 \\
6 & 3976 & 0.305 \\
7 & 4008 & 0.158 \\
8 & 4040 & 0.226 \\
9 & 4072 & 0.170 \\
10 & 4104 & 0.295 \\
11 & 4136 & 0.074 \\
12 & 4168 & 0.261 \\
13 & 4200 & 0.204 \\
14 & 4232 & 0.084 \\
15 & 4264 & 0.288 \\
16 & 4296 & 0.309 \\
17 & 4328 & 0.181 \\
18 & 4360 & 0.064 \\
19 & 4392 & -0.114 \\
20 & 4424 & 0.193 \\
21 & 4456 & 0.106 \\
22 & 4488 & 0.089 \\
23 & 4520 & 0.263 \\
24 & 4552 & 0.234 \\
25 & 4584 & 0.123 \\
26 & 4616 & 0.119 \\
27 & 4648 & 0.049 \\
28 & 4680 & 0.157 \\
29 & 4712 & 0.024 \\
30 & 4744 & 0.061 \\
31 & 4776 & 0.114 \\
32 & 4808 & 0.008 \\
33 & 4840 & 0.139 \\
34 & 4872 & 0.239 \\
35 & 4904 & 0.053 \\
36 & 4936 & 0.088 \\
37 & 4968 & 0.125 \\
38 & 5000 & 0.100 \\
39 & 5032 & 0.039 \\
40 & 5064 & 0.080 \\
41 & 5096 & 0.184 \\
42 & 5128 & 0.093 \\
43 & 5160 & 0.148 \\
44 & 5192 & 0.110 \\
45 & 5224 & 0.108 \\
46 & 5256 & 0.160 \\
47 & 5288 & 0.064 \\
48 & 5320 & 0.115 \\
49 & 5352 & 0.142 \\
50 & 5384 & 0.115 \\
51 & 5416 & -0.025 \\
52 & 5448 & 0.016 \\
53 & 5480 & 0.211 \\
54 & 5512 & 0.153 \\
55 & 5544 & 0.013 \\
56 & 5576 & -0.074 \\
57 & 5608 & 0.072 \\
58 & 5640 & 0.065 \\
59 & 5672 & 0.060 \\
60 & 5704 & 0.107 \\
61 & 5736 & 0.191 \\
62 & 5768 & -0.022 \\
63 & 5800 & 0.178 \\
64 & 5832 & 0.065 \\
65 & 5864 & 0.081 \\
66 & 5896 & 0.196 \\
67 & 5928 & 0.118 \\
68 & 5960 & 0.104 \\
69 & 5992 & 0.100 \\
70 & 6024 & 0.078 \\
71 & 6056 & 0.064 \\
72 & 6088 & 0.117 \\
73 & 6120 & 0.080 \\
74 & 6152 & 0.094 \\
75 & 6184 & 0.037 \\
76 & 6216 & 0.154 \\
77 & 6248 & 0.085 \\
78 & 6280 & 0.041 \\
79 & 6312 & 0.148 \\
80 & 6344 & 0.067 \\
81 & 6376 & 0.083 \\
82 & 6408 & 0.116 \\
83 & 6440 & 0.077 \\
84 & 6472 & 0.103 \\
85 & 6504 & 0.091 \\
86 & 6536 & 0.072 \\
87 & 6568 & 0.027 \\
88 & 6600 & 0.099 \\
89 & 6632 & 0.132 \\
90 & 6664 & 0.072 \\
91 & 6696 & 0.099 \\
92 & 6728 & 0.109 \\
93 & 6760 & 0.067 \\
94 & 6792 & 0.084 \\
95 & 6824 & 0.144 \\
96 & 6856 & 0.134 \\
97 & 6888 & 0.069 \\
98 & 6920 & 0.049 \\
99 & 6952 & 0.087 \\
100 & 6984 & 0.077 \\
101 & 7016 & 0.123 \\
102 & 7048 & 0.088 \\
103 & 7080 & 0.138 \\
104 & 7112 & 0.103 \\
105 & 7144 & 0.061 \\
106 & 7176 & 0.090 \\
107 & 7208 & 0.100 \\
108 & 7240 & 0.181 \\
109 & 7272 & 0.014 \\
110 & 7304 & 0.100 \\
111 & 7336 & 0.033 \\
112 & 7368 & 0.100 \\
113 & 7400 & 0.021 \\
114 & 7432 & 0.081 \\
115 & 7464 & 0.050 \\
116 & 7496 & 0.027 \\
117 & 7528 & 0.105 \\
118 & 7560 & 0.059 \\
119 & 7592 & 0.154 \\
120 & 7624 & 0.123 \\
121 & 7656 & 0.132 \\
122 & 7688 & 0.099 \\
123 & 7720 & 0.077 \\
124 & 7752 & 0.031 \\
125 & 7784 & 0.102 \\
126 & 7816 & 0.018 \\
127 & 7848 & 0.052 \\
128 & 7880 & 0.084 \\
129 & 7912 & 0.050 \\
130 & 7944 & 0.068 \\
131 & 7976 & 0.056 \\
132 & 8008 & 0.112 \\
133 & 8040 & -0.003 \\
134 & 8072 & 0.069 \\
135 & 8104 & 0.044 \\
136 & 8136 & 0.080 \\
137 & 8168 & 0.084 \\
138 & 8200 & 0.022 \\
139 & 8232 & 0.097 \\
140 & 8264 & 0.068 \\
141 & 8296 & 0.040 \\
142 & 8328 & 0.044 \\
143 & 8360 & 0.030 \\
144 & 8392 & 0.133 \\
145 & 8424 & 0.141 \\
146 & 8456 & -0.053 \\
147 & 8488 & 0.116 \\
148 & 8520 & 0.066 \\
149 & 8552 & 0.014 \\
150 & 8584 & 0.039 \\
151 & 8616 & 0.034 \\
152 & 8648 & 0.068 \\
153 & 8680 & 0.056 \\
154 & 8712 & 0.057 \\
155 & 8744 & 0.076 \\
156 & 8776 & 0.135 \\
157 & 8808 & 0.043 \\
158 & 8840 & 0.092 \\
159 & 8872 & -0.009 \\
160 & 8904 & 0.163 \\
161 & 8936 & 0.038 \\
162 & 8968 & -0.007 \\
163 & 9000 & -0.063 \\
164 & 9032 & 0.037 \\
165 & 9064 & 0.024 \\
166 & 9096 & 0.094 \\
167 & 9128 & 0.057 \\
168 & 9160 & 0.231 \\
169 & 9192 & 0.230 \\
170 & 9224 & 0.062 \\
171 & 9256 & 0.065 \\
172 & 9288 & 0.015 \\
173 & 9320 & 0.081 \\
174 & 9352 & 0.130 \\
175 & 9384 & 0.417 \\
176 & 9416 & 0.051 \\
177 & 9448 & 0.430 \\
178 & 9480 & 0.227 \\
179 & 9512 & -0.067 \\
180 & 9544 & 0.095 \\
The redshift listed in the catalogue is 1.46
